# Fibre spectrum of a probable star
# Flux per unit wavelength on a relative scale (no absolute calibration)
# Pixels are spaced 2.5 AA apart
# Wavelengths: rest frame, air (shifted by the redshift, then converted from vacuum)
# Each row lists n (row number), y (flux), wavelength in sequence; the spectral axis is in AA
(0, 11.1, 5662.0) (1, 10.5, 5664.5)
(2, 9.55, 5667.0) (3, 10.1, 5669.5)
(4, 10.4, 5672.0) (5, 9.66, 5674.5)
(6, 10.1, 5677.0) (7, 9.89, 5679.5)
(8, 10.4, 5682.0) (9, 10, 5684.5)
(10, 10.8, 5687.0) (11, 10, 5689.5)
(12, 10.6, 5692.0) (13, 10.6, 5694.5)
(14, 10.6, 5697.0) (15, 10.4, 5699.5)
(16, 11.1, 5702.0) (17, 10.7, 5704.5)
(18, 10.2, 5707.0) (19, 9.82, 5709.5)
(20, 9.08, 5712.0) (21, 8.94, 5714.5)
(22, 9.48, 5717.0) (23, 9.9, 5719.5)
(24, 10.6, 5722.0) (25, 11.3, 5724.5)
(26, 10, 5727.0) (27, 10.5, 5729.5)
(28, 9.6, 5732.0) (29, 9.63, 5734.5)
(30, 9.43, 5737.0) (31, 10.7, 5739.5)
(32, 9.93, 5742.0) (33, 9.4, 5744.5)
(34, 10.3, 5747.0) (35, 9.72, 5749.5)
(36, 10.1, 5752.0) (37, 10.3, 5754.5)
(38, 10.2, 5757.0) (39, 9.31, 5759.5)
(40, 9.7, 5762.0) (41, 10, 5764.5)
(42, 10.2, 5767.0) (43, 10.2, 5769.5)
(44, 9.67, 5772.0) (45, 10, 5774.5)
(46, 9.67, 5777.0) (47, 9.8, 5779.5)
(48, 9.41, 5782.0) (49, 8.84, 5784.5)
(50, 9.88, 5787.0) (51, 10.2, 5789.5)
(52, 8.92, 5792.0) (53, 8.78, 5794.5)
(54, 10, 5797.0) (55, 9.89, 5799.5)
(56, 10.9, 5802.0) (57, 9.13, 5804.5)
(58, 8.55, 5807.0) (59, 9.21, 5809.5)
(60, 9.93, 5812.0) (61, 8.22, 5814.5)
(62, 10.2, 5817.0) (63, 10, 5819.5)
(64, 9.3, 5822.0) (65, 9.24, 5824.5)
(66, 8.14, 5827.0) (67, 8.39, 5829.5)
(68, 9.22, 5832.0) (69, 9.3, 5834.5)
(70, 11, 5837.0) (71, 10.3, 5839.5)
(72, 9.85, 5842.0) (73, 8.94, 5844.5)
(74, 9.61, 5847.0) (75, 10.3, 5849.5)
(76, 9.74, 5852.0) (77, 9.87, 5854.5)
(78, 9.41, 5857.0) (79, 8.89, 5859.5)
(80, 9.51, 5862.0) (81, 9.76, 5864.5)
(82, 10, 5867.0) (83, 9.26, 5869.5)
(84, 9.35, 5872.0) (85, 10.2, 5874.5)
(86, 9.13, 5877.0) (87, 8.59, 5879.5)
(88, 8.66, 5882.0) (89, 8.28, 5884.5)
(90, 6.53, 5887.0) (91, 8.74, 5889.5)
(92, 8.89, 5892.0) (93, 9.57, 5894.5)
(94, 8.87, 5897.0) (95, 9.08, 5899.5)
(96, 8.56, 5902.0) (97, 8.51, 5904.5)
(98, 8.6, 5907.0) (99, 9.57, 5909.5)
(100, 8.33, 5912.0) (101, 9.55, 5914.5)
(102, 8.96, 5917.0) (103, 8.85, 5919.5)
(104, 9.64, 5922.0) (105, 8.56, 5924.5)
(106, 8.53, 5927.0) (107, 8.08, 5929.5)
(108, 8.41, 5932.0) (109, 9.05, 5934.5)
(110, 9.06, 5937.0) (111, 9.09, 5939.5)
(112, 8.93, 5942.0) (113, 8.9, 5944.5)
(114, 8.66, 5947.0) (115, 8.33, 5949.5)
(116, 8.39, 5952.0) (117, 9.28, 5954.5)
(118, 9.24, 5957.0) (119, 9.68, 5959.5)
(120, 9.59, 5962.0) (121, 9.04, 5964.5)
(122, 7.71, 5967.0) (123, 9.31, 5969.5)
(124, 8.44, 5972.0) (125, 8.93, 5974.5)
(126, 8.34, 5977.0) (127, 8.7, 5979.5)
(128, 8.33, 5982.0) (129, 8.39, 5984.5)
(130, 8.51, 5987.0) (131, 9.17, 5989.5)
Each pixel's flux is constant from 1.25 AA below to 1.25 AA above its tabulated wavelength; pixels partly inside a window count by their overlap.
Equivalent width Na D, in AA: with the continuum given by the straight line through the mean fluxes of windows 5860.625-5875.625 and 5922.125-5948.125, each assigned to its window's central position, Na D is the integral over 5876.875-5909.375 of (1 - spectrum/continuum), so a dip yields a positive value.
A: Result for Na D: 2.4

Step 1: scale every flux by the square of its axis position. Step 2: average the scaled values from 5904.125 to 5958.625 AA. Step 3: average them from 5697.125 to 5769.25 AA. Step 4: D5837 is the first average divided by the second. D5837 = 0.9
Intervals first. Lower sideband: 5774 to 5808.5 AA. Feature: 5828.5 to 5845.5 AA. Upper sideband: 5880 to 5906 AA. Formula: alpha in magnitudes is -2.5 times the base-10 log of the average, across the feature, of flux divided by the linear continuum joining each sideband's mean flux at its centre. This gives -0.06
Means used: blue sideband 9.56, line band 9.6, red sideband 8.57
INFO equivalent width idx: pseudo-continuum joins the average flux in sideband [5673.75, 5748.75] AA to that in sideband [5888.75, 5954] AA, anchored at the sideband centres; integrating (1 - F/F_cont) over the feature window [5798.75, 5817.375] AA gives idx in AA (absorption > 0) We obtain 0.1 AA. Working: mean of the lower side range 10.1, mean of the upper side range 8.84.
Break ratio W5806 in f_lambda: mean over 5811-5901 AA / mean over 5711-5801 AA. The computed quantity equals 0.94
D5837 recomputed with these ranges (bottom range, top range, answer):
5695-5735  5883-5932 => 0.92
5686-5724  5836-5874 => 1.00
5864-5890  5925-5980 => 1.01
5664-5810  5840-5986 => 0.96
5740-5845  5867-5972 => 0.96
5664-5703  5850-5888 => 0.95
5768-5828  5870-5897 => 0.95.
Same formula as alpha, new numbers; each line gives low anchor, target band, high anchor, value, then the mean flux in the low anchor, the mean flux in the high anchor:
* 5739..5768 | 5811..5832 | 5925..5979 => 0.046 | 9.97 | 8.8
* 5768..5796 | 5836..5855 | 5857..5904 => -0.083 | 9.59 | 9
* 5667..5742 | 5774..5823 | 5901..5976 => 0.010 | 10.1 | 8.86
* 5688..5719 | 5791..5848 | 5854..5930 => -0.002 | 10.1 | 8.98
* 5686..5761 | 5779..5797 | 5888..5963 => 0.033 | 10.1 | 8.91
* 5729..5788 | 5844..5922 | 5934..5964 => 0.023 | 9.85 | 9.02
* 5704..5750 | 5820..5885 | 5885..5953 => -0.029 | 9.95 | 8.75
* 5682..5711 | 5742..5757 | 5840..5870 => 0.019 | 10.4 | 9.62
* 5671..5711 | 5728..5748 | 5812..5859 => 0.013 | 10.3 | 9.5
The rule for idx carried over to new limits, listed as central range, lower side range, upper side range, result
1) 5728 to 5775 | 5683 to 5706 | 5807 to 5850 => 0.6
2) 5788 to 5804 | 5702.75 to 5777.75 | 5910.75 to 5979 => -0.2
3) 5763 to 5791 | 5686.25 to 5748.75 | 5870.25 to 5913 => -0.3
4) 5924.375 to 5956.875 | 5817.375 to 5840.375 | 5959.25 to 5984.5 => 0.6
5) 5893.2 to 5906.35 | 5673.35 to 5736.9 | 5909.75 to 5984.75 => 0.3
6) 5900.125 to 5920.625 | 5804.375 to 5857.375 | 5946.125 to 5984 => 0.4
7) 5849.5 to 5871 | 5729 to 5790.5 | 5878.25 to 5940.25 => -1.2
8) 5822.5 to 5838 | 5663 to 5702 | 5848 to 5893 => 0.4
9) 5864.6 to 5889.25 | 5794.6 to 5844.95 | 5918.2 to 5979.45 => 0.7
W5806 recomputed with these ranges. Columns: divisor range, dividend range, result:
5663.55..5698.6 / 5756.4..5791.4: 0.95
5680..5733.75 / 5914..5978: 0.87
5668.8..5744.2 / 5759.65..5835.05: 0.94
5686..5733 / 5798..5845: 0.93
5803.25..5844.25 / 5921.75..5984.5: 0.94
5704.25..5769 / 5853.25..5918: 0.91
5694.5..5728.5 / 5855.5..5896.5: 0.89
